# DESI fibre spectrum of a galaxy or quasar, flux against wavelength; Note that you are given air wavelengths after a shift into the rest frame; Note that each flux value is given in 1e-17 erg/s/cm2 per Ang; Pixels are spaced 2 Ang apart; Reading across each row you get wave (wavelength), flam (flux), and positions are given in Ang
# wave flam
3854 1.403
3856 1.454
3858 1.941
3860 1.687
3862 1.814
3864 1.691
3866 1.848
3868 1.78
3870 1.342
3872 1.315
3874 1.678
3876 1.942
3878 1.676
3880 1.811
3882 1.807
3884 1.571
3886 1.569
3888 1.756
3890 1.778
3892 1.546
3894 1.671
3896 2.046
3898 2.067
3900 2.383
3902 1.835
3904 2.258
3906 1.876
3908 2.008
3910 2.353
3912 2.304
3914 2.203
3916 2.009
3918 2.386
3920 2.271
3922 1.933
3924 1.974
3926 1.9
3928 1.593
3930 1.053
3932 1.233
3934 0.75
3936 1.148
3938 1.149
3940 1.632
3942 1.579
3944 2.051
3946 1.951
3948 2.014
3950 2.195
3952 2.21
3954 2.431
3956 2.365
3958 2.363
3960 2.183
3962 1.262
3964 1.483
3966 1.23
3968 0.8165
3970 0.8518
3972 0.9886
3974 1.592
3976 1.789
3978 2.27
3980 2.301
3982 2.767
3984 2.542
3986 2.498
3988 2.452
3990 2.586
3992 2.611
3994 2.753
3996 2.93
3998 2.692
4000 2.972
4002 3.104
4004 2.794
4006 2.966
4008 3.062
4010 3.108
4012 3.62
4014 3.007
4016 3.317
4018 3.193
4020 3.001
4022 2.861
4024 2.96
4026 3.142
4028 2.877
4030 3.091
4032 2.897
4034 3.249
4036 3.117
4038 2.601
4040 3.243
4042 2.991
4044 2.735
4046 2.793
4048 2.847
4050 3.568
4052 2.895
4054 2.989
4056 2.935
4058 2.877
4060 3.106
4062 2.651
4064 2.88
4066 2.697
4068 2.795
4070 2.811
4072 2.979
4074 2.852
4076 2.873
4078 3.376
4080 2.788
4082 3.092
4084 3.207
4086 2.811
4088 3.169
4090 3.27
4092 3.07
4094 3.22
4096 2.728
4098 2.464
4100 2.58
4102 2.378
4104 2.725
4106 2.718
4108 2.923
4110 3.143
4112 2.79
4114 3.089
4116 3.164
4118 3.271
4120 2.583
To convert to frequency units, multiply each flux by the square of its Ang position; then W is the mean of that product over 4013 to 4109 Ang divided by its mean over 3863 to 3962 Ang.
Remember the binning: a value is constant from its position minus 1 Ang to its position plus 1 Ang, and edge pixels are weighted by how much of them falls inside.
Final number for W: 1.72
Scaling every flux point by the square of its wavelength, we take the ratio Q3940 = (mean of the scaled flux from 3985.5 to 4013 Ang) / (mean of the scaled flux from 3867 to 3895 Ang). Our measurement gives 1.84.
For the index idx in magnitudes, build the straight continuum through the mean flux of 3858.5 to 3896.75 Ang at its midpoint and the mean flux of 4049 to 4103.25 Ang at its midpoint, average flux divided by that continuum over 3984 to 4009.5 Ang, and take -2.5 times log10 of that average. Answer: -0.14 mag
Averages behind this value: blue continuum 1.7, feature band 2.78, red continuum 2.93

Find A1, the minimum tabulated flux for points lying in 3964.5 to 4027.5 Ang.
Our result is 0.8165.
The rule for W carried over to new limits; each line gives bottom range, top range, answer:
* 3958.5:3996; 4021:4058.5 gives 1.56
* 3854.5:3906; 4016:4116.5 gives 1.83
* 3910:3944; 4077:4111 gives 1.84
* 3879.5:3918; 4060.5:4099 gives 1.65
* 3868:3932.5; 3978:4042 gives 1.66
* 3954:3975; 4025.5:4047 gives 1.98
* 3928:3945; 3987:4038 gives 2.30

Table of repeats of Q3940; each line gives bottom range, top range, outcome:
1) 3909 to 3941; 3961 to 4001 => 1.22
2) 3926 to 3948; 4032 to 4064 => 2.14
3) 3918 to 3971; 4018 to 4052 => 1.86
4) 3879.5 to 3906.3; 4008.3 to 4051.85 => 1.76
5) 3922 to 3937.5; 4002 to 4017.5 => 2.31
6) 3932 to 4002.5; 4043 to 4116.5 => 1.54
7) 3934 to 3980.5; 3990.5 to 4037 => 1.82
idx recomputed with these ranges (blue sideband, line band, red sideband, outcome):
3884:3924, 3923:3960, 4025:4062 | 0.28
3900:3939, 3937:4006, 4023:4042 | 0.13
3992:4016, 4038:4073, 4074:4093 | 0.04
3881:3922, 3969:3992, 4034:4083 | 0.19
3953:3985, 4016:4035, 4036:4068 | -0.18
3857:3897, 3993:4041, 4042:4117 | -0.19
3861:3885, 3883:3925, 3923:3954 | -0.19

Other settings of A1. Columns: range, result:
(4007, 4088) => 2.601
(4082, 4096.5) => 2.728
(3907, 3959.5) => 0.75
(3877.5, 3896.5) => 1.546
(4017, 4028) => 2.861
